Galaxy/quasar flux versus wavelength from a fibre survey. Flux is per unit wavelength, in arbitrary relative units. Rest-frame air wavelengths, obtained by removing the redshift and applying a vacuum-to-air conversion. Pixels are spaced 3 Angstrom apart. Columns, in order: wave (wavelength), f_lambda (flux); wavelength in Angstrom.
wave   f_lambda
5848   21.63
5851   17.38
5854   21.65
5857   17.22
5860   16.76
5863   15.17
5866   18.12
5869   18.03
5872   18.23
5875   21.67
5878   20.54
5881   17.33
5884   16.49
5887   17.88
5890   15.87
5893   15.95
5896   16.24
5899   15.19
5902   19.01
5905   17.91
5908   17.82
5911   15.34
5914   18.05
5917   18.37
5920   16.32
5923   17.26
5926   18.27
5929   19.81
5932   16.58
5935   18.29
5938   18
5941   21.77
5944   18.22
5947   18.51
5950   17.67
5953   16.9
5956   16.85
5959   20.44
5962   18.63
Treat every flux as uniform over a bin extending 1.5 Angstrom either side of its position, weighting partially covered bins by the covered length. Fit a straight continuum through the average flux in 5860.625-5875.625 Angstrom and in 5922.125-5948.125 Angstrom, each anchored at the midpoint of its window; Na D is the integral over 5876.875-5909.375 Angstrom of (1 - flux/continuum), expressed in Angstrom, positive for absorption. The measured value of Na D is 1.7 Angstrom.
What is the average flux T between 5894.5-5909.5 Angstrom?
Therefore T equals 17.2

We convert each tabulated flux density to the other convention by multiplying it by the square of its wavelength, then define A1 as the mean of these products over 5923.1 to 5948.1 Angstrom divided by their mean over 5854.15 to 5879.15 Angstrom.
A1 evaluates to 1.04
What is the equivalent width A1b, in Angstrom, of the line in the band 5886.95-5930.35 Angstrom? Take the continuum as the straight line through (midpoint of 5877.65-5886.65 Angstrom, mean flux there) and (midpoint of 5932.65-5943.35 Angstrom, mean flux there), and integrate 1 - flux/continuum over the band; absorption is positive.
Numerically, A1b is 2.66 Angstrom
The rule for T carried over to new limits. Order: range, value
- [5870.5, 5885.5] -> 18.9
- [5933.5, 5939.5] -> 18.1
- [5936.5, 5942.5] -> 19.9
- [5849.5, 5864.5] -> 17.6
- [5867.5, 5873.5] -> 18.1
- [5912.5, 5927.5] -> 17.7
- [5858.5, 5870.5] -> 17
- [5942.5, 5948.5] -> 18.4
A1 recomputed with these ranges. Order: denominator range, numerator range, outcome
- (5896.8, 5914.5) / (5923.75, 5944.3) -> 1.10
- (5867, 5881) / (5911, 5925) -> 0.91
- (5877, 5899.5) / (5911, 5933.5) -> 1.05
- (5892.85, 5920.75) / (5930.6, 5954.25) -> 1.08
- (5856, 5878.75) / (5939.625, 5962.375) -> 1.05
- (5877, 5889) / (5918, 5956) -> 1.03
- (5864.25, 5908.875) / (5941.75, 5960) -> 1.05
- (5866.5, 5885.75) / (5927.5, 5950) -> 1.02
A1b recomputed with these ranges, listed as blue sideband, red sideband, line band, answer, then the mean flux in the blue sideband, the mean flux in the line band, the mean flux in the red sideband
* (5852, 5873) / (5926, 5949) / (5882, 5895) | 1.13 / 17.9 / 16.6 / 18.7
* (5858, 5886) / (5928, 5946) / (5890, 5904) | 1.33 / 18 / 16.6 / 18.7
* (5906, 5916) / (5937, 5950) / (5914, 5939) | 0.23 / 17.2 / 17.9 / 19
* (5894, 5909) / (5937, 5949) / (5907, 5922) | 0.52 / 17.2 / 17.2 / 19.1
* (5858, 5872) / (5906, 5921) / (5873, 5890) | -1.31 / 17.2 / 18.5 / 17.2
